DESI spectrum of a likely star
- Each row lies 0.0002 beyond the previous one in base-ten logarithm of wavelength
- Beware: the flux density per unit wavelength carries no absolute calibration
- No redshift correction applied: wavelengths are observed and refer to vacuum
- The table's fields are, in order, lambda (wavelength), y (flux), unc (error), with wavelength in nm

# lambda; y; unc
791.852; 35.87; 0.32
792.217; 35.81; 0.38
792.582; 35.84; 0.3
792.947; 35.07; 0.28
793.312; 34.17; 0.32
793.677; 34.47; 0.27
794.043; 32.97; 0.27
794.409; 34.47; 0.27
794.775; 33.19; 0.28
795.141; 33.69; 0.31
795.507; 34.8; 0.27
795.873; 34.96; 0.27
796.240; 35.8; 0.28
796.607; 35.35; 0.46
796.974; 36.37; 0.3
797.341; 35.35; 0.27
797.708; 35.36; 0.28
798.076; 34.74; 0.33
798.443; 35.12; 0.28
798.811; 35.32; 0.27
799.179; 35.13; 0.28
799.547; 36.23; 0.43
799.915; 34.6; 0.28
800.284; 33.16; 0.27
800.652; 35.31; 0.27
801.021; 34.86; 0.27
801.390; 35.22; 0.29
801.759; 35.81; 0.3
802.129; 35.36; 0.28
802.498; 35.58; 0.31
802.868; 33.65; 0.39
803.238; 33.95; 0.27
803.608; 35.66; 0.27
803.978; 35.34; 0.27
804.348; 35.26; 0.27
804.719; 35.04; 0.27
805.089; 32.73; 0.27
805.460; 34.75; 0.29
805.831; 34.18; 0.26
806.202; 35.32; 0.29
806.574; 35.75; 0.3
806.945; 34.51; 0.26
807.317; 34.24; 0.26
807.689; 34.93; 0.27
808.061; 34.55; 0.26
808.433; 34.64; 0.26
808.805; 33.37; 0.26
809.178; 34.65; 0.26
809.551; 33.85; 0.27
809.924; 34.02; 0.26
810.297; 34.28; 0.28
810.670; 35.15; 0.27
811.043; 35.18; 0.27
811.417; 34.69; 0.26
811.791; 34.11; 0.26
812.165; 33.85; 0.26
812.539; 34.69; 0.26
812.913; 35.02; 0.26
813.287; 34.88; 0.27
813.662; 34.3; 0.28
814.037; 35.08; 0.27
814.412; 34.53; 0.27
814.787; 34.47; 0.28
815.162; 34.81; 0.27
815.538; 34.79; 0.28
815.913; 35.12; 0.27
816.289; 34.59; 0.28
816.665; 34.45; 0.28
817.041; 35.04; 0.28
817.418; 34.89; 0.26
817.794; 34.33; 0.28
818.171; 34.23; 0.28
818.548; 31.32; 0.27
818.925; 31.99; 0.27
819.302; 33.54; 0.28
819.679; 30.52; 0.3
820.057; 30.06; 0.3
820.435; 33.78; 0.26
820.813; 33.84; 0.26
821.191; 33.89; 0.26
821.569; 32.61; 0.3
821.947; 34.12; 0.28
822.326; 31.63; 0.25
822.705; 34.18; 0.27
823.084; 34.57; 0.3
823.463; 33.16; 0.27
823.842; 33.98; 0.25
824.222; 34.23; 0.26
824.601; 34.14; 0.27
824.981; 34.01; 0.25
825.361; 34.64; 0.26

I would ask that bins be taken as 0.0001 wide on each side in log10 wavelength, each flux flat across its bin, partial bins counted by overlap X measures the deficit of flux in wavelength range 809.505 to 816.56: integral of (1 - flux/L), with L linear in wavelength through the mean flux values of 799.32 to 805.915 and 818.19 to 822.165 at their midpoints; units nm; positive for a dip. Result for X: -0.23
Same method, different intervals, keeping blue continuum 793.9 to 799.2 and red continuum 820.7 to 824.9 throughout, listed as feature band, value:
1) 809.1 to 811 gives -0.01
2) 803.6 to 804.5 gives -0.02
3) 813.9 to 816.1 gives -0.05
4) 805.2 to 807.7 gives -0.02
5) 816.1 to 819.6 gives 0.02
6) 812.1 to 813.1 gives -0.01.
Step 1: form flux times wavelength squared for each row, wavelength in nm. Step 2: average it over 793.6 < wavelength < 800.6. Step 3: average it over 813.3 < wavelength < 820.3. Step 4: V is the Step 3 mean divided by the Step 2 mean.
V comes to 1.02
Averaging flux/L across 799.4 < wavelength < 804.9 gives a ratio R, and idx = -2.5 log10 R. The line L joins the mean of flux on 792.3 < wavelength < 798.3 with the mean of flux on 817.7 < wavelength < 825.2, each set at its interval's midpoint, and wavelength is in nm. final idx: -0.02 mag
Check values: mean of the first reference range 34.8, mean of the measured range 35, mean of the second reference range 33.2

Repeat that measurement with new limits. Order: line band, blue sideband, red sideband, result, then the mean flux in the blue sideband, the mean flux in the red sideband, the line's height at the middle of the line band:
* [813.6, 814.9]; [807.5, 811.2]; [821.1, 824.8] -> -0.01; 34.5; 33.6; 34.2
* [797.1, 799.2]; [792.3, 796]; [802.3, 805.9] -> -0.02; 34.4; 34.6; 34.5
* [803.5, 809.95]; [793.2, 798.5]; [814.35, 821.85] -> -0.01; 34.7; 33.6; 34.2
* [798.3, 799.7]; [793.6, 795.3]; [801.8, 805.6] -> -0.04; 33.7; 34.8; 34.2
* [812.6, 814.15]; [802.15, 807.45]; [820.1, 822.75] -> -0.03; 34.7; 33.2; 33.9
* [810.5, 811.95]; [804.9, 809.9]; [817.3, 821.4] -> -0.03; 34.4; 32.9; 33.9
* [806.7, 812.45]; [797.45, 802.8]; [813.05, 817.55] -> 0.01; 35.1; 34.7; 34.9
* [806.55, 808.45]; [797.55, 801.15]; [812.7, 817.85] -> 0.00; 35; 34.7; 34.9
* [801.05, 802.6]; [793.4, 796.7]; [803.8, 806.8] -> -0.02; 34.4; 34.8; 34.7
